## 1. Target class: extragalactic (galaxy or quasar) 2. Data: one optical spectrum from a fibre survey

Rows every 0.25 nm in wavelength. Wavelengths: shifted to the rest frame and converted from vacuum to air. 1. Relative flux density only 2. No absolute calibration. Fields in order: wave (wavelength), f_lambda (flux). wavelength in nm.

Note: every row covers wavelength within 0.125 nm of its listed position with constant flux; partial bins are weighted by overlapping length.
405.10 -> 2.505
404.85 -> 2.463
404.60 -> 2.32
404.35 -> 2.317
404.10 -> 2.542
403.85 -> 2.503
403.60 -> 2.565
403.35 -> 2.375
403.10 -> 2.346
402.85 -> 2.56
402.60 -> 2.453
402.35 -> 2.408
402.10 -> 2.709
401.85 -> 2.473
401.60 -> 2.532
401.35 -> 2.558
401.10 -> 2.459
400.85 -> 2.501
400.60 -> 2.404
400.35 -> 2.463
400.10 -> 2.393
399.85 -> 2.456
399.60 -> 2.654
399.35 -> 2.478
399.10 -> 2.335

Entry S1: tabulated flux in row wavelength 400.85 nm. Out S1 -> 2.501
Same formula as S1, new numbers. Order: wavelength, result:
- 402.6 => 2.453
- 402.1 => 2.709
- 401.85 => 2.473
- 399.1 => 2.335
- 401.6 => 2.532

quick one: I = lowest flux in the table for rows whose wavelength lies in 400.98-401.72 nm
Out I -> 2.459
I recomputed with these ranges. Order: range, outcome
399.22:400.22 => 2.393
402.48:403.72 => 2.346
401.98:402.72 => 2.408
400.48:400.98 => 2.404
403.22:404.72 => 2.317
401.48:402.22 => 2.473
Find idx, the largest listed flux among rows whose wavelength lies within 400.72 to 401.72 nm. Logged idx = 2.558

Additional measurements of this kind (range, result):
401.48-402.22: 2.709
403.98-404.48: 2.542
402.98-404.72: 2.565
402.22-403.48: 2.56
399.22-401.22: 2.654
